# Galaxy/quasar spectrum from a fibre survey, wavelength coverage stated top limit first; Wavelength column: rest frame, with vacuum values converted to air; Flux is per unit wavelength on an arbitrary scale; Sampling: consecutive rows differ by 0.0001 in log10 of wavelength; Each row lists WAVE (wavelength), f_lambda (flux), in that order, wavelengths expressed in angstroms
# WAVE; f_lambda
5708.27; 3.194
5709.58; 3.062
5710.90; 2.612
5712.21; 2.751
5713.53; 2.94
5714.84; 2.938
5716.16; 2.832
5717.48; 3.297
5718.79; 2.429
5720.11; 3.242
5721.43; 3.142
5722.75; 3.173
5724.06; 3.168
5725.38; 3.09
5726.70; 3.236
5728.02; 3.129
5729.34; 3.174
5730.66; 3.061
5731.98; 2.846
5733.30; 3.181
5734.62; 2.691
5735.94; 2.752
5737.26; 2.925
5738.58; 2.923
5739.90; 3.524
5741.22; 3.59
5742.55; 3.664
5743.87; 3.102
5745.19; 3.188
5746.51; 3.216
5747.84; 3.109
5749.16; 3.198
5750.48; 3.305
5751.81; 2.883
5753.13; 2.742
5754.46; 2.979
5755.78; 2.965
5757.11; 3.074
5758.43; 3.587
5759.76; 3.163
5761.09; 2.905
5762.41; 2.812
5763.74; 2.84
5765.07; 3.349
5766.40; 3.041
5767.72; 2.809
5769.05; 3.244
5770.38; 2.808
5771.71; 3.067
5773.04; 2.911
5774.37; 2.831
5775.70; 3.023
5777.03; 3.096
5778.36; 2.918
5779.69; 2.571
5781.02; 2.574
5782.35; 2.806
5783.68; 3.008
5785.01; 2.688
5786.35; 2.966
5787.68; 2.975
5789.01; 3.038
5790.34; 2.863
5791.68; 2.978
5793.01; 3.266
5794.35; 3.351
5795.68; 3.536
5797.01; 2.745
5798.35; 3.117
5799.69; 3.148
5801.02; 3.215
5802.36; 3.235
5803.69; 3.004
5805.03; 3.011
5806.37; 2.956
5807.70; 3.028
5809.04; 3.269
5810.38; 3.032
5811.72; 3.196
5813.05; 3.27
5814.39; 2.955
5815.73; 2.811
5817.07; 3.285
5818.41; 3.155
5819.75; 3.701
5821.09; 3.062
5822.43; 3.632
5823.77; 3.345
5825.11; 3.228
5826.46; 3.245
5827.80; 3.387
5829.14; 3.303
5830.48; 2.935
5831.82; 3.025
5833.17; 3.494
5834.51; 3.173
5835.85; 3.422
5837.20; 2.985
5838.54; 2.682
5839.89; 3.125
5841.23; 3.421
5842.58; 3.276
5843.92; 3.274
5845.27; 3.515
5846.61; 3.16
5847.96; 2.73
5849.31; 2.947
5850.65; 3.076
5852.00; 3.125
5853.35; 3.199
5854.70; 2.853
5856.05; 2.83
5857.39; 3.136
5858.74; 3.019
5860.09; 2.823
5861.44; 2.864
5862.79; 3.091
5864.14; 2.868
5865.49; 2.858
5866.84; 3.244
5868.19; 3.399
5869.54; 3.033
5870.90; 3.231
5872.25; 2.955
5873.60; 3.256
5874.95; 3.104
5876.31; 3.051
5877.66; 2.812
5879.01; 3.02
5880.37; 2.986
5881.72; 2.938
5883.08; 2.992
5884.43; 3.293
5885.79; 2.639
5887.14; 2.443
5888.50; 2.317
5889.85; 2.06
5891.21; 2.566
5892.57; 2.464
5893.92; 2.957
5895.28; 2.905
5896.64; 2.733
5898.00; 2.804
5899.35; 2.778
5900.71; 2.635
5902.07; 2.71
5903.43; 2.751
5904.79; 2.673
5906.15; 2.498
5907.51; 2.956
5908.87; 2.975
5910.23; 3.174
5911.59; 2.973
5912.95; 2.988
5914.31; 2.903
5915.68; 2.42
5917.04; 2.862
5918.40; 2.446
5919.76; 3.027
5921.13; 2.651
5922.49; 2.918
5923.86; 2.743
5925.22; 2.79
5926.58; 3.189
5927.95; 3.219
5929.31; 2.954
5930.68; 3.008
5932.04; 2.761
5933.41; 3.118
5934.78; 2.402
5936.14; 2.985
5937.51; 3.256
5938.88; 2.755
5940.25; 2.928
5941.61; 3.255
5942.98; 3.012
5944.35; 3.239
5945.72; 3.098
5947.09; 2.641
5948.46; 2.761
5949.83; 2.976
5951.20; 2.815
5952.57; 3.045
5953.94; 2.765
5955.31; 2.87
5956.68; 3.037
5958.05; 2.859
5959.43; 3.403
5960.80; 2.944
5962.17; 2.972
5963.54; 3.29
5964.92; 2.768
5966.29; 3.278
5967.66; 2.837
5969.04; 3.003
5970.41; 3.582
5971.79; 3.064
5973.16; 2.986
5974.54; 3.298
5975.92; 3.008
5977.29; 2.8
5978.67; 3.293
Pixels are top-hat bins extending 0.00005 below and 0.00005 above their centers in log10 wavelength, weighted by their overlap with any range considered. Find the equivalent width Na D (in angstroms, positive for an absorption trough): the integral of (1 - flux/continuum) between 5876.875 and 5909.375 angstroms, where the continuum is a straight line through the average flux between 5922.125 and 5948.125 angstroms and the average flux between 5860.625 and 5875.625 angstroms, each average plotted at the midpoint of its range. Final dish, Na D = 3.1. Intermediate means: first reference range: 3.08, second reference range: 2.96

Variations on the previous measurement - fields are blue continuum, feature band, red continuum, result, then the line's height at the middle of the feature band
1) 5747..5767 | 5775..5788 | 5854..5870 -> 0.81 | 3.05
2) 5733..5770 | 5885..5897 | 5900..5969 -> 1.58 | 2.96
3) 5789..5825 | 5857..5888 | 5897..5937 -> -0.29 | 2.97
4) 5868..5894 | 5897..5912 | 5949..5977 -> 0.55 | 2.91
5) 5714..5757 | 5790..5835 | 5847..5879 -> -1.93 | 3.05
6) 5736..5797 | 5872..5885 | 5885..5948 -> -0.75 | 2.88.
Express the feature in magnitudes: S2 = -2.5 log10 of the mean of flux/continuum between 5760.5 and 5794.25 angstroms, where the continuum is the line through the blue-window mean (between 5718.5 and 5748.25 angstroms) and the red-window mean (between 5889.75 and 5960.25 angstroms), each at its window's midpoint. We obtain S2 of 0.04 mag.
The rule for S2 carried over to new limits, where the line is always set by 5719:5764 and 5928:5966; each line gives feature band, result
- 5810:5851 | -0.05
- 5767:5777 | 0.04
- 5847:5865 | 0.02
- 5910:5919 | 0.07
